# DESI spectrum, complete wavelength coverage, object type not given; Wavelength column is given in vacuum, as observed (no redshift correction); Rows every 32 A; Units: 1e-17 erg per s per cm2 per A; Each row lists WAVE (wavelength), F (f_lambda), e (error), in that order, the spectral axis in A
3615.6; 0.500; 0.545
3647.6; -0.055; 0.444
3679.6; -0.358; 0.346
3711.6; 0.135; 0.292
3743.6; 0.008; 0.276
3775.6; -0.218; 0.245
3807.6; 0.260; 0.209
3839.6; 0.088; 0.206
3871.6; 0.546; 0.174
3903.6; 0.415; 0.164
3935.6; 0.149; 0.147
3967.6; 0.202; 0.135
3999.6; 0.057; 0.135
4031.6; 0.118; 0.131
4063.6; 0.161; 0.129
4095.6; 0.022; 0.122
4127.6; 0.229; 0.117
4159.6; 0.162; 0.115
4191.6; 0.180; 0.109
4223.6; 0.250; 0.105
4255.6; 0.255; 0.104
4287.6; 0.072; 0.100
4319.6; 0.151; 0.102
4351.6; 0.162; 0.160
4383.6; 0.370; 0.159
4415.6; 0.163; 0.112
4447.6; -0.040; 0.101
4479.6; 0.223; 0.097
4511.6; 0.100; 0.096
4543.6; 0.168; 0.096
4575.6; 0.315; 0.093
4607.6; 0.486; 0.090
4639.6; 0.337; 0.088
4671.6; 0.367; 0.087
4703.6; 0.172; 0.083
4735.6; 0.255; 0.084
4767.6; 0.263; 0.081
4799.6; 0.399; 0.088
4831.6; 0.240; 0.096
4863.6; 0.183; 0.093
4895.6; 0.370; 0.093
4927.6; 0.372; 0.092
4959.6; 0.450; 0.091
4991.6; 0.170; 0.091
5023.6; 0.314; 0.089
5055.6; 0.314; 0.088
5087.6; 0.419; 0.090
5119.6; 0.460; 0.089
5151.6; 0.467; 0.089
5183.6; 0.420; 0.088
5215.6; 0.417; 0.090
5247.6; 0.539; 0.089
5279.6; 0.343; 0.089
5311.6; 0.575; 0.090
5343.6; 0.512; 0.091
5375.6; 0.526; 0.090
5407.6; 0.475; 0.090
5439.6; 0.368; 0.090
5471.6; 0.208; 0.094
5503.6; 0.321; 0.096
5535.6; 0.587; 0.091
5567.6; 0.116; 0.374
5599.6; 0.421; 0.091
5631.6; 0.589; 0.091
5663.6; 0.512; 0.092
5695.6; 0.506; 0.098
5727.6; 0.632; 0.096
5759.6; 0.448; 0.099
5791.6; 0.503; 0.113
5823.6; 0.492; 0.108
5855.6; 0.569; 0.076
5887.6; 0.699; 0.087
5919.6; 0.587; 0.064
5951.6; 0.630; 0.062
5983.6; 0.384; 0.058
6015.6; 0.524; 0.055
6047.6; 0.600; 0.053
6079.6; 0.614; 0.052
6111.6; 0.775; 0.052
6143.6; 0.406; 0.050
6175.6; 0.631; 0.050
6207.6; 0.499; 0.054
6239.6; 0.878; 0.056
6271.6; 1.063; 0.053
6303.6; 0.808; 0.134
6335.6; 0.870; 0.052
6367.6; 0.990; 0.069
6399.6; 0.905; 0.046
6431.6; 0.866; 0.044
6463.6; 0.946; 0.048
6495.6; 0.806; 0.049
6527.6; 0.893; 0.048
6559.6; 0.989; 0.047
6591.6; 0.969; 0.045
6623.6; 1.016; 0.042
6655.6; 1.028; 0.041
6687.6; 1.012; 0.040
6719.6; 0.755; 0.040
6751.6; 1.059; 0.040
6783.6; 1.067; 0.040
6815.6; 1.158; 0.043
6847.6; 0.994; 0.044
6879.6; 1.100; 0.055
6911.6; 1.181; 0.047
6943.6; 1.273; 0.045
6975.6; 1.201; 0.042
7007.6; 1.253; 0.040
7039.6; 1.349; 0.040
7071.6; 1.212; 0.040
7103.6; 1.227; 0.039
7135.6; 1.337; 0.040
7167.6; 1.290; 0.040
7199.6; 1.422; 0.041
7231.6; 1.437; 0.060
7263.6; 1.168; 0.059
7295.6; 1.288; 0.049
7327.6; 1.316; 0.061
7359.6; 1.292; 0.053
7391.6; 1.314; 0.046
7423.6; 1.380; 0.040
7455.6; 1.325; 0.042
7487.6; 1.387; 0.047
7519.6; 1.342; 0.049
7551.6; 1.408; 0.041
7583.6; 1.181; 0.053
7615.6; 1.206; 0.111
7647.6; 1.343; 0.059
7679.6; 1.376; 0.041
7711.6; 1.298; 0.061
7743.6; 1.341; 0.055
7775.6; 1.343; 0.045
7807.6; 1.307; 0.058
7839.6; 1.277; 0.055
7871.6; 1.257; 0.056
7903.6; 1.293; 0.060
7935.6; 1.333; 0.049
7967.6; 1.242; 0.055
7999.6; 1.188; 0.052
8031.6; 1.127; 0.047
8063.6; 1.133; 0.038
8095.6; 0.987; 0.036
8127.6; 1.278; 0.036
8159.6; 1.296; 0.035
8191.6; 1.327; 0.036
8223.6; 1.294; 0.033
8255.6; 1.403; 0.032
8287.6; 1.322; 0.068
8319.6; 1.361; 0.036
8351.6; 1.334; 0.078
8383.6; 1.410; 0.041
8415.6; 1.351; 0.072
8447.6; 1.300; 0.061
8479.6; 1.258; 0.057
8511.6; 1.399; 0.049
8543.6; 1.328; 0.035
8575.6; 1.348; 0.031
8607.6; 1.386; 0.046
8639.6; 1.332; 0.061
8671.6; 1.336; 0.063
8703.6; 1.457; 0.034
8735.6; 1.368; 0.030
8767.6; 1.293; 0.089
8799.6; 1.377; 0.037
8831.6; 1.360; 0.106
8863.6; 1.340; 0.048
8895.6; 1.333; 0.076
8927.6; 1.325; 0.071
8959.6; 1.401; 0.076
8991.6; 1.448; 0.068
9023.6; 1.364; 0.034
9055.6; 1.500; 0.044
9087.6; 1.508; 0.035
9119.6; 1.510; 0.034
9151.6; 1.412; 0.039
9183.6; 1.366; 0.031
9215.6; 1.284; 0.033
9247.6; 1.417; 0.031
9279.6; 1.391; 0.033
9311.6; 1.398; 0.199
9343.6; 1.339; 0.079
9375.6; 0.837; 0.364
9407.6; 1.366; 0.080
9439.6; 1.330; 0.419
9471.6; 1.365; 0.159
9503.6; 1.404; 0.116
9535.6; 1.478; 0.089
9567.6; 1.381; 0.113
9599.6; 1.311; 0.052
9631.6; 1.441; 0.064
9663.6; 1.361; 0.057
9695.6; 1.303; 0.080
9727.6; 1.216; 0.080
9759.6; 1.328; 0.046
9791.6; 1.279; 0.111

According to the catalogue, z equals 0.56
